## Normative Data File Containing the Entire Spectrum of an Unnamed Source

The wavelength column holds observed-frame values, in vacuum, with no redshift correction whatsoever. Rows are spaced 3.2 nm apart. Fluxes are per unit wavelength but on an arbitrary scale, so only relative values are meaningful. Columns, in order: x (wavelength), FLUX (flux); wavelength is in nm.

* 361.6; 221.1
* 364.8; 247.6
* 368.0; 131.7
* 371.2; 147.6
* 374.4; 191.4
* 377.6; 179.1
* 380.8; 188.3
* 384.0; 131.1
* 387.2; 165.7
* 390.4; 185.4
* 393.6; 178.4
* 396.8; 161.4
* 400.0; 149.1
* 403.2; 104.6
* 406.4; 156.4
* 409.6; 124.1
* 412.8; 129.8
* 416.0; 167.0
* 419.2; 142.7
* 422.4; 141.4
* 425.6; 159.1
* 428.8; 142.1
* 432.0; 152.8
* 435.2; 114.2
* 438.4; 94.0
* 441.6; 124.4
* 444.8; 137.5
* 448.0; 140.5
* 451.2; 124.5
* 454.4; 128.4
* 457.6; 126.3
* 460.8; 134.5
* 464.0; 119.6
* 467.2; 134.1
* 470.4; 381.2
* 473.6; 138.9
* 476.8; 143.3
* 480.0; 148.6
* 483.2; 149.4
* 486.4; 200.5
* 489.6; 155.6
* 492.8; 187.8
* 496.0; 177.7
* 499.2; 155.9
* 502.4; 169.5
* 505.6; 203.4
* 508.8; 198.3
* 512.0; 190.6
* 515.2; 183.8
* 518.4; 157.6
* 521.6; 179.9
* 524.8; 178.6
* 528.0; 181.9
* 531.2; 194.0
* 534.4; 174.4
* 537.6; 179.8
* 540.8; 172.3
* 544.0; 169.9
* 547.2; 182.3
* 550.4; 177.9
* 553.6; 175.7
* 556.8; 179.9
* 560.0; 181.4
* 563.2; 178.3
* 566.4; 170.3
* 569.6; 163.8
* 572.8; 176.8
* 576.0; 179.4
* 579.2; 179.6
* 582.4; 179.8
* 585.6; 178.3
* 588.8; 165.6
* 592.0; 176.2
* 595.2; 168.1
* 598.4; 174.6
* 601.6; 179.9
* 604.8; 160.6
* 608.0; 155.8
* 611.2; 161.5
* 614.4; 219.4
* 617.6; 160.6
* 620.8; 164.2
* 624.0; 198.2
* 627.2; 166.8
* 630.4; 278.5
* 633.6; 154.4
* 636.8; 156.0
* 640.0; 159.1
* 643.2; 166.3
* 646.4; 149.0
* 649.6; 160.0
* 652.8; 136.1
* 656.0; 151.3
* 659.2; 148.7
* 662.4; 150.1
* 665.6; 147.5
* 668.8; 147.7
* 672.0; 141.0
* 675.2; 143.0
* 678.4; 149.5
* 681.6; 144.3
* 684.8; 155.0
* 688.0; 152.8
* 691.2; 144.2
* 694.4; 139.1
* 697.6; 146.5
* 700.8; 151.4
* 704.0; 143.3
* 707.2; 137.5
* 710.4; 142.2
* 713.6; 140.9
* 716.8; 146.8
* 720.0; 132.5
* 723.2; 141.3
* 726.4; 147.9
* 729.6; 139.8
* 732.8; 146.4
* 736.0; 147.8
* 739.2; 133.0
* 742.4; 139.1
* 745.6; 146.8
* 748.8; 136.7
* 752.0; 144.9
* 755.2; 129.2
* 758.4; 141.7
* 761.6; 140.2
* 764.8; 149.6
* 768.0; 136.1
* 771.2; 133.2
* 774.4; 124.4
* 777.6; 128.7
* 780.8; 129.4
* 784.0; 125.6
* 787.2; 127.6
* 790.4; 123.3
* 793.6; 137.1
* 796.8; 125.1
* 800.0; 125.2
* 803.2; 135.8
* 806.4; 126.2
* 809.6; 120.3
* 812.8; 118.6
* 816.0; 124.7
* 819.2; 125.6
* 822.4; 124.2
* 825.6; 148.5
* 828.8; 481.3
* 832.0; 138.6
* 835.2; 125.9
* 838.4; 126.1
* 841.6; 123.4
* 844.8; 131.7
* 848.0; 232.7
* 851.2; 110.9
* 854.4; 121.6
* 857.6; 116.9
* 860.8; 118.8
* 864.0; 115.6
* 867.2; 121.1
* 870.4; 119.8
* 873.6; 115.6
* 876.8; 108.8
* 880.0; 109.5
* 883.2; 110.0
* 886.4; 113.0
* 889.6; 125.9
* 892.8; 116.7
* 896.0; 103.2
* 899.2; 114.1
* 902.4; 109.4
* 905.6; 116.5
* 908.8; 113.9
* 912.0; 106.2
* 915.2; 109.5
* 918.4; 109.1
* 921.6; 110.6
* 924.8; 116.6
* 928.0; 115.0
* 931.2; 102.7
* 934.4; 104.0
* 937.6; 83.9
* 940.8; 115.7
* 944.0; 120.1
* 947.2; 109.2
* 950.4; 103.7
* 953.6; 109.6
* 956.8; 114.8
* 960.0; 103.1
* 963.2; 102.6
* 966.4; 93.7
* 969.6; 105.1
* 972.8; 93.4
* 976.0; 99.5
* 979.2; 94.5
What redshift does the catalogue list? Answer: 0.261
